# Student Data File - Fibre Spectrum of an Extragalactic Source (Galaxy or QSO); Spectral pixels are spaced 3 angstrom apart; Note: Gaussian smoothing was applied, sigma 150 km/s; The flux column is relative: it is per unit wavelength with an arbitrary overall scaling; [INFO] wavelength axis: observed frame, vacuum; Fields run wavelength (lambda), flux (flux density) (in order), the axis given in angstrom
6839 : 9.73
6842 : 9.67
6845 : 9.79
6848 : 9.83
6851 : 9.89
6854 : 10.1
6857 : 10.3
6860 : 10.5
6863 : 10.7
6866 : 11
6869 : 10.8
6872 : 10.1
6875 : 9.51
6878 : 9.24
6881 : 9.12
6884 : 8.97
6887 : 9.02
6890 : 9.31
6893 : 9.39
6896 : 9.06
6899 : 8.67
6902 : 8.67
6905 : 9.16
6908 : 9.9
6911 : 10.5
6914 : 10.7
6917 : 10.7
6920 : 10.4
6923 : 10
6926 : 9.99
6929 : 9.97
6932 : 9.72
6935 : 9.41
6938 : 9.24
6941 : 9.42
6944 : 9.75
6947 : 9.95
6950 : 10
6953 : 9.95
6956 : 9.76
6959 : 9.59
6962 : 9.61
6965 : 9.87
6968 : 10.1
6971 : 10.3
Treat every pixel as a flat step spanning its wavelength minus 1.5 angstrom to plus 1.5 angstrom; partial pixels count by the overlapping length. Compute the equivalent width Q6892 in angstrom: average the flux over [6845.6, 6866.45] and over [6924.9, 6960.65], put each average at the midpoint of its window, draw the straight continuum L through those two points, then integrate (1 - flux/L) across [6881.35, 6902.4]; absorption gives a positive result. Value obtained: 2.1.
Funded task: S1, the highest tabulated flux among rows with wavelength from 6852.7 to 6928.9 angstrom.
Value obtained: 11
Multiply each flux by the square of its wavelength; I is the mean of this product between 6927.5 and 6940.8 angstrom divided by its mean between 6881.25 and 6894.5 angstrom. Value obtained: 1.06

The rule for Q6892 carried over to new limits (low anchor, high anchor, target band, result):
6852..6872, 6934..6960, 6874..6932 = 2.9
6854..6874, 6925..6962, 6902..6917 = 0.1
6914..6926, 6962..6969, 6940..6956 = 0.4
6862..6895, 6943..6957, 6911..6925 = -0.9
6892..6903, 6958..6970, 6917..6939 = -1.3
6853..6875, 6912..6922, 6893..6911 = 2.2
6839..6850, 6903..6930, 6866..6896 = 1.2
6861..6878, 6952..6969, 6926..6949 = 0.6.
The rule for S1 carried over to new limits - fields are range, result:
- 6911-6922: 10.7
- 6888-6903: 9.39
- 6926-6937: 9.99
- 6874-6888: 9.51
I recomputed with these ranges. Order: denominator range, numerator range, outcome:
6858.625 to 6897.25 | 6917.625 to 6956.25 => 1.03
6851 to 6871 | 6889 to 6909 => 0.88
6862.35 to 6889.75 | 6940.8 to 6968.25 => 1.03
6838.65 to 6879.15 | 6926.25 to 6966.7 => 0.99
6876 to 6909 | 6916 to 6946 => 1.09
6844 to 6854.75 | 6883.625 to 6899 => 0.93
